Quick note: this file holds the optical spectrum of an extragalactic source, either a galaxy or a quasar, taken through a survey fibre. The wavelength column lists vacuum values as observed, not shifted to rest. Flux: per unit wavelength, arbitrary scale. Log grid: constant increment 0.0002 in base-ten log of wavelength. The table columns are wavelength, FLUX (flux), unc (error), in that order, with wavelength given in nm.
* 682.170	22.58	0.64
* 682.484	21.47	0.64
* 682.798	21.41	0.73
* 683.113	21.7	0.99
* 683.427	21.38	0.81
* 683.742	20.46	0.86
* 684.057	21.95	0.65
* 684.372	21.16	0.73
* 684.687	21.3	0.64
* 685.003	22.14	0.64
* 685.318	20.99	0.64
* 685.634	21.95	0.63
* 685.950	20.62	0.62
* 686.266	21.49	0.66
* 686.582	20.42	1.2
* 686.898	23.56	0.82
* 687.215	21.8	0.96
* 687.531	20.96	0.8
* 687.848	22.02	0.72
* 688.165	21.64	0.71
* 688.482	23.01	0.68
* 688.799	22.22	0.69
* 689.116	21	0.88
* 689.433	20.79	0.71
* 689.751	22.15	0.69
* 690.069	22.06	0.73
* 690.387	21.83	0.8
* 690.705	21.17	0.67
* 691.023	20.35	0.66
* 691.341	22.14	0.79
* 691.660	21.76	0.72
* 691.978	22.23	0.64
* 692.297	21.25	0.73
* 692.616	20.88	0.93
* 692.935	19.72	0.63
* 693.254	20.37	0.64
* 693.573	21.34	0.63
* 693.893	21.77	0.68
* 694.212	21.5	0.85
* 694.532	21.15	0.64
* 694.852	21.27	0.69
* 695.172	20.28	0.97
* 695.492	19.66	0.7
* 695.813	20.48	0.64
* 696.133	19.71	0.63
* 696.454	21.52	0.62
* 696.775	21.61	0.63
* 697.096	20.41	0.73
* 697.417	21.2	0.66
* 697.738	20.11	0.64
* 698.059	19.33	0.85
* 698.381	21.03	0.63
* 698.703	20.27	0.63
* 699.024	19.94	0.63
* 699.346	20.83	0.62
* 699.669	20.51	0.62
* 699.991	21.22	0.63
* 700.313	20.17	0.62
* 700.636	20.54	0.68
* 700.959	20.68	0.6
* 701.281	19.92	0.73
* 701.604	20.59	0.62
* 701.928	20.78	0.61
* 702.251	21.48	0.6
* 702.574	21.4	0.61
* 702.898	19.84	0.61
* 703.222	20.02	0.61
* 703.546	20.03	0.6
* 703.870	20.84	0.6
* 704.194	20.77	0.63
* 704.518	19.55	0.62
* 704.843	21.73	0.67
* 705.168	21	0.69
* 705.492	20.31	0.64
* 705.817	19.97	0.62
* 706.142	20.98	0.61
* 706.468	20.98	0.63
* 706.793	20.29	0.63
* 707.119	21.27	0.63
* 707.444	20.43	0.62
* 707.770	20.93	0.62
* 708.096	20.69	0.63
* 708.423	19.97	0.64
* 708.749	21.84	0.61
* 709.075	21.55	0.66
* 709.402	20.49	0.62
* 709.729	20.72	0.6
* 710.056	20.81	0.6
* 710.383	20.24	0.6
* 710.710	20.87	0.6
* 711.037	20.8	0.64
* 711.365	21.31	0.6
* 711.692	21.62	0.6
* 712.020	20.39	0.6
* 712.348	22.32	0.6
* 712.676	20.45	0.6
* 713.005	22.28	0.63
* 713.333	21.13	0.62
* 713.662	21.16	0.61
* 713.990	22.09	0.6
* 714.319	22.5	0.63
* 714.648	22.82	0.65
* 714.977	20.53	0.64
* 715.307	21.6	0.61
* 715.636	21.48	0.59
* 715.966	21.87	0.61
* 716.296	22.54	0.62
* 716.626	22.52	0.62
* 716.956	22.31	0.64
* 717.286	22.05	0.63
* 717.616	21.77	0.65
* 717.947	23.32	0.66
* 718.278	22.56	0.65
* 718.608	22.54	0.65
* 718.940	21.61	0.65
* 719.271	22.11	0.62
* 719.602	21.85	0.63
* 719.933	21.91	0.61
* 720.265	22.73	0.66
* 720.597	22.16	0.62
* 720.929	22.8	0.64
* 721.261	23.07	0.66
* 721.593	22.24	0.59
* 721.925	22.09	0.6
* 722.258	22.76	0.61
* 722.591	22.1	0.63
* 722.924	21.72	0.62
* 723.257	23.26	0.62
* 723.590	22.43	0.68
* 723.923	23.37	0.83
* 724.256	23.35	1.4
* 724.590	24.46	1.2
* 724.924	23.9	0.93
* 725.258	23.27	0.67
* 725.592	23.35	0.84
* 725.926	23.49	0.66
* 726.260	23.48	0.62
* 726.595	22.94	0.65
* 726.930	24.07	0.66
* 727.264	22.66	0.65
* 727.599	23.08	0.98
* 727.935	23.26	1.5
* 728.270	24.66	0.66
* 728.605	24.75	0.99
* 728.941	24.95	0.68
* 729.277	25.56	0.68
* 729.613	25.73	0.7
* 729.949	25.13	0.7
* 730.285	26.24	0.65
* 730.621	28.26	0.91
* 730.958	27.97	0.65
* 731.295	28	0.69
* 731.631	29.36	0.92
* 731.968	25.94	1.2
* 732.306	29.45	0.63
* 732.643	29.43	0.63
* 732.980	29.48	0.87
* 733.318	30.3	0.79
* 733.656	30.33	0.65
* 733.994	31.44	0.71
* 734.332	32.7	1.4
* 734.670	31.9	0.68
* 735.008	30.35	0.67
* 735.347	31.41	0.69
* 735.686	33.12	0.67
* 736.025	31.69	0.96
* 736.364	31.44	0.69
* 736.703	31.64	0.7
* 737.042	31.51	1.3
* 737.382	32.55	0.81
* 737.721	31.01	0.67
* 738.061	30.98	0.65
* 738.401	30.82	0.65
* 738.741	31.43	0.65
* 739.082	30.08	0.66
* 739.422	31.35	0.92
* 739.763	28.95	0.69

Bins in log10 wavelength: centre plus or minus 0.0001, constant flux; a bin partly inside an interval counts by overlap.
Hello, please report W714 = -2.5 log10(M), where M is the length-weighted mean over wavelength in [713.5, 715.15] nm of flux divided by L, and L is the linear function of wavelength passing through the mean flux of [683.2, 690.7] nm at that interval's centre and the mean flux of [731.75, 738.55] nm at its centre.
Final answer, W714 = 0.23 mag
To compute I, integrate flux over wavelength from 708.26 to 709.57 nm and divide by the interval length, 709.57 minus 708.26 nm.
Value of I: 21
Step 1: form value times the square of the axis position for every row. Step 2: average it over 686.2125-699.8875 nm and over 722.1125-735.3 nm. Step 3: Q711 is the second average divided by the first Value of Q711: 1.36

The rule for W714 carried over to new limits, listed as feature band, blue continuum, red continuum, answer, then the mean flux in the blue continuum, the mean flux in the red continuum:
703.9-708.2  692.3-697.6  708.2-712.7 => 0.01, 20.8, 21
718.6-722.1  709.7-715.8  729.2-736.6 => 0.10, 21.3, 29.4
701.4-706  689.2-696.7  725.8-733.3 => 0.10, 21.1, 25.9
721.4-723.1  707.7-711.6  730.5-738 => 0.16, 20.9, 30.4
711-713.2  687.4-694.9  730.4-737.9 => 0.21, 21.4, 30.4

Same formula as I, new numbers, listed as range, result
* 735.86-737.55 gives 31.8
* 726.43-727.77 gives 23.2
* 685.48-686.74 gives 21.1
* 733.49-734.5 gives 31.5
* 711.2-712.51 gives 21.4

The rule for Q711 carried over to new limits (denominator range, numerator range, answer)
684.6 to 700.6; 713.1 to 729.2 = 1.17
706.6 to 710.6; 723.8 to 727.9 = 1.18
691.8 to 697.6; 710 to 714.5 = 1.07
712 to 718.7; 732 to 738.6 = 1.49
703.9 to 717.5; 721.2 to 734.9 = 1.27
